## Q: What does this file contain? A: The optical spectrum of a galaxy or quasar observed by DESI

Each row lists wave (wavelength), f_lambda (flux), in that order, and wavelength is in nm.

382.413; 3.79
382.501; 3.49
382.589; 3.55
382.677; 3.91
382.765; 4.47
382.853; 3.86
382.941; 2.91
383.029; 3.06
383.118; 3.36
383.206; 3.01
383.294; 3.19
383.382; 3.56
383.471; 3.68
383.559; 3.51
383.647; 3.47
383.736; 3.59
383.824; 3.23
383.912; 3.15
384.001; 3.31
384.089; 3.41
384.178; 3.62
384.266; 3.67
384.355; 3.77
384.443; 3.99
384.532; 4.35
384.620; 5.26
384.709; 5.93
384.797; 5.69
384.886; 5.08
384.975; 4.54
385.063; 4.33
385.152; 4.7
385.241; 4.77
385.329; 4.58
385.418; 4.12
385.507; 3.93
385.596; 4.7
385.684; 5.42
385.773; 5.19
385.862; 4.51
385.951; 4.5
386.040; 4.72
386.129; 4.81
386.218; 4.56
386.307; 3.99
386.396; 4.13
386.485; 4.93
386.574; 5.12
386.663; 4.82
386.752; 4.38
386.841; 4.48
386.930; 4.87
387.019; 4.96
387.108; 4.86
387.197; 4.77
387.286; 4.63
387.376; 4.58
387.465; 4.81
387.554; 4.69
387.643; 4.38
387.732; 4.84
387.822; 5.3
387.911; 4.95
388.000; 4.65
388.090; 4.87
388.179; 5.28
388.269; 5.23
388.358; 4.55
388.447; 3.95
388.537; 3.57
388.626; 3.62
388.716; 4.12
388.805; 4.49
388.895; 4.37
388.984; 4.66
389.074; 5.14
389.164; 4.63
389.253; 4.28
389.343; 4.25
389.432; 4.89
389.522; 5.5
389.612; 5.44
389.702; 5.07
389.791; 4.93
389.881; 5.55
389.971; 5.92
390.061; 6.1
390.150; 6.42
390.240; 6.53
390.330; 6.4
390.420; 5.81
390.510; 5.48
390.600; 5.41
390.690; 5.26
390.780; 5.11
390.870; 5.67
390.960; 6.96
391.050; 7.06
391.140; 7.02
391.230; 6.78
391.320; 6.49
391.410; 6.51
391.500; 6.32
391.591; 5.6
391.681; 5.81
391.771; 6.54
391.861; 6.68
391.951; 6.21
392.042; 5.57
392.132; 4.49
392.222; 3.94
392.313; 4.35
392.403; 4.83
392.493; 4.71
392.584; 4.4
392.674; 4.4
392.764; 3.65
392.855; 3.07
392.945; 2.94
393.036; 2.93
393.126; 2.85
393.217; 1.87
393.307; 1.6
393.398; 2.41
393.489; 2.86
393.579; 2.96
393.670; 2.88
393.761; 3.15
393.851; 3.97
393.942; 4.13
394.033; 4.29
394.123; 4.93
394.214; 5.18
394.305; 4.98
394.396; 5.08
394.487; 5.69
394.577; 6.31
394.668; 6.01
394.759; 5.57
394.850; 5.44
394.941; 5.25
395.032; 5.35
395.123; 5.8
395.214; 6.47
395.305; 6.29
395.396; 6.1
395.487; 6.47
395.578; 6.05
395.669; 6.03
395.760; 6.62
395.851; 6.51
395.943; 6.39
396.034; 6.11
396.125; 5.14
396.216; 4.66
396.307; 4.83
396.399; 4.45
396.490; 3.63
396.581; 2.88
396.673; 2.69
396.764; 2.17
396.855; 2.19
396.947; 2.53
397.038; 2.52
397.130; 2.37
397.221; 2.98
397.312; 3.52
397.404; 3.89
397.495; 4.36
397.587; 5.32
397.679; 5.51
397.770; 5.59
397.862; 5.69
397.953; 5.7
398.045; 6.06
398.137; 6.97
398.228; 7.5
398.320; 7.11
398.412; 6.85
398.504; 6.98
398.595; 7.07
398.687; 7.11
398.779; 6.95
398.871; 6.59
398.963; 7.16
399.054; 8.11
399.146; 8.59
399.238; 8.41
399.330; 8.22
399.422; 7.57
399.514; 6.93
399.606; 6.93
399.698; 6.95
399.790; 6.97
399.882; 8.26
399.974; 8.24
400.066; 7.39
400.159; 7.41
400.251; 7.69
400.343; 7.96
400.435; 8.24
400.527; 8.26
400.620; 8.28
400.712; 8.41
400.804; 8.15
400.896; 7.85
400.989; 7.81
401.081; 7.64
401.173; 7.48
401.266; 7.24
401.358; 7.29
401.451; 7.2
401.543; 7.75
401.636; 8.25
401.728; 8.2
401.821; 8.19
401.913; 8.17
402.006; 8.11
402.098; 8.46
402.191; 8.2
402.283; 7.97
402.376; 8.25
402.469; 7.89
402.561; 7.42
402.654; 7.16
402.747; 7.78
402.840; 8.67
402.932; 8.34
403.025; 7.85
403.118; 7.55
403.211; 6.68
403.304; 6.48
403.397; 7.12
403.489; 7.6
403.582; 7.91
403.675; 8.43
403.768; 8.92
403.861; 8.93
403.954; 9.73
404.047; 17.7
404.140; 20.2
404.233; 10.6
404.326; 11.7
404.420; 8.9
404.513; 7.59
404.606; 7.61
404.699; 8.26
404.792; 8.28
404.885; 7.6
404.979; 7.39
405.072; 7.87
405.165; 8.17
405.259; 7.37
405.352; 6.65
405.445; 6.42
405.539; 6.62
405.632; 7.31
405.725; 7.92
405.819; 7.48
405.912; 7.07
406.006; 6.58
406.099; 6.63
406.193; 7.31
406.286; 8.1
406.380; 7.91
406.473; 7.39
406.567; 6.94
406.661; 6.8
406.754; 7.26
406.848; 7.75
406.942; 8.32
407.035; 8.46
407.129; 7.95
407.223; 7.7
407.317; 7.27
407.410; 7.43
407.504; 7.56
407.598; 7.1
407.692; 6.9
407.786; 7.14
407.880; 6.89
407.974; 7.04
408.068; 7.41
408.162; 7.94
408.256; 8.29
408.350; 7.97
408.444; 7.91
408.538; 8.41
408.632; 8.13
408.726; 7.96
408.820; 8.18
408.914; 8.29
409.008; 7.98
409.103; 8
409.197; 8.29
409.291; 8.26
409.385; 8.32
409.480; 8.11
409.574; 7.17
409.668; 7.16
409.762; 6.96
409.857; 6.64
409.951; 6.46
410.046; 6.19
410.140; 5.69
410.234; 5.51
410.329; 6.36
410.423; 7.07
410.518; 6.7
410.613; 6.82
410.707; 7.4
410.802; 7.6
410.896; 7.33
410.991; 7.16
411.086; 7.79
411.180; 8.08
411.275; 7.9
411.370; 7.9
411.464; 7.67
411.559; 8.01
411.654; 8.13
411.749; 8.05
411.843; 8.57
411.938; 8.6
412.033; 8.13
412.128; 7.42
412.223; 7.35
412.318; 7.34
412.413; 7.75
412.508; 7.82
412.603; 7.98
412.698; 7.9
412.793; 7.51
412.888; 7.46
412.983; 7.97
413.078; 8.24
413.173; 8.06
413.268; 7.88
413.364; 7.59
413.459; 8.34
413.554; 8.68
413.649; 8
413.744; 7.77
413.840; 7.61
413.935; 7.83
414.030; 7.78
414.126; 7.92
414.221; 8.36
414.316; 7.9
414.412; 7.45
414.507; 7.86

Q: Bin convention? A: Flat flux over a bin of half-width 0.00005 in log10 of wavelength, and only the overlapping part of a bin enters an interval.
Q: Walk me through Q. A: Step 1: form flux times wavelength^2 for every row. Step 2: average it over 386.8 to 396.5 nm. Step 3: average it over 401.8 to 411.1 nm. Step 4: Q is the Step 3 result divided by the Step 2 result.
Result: 1.69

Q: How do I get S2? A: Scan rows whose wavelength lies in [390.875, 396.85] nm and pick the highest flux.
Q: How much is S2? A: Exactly 7.06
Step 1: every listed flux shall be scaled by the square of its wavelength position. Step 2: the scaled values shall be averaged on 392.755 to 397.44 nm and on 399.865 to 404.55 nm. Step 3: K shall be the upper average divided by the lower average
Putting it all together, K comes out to 2.04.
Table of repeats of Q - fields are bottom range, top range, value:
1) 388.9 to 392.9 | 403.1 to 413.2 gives 1.58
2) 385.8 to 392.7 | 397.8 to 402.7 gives 1.56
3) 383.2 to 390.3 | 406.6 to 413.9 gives 1.87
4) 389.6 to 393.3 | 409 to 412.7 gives 1.57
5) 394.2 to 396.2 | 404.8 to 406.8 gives 1.31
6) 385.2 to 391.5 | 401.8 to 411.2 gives 1.70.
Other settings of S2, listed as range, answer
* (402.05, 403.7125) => 8.67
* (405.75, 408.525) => 8.46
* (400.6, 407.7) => 20.2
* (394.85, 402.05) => 8.59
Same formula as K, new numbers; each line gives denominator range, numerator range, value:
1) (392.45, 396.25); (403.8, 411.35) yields 1.79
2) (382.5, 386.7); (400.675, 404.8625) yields 2.26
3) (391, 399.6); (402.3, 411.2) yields 1.59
